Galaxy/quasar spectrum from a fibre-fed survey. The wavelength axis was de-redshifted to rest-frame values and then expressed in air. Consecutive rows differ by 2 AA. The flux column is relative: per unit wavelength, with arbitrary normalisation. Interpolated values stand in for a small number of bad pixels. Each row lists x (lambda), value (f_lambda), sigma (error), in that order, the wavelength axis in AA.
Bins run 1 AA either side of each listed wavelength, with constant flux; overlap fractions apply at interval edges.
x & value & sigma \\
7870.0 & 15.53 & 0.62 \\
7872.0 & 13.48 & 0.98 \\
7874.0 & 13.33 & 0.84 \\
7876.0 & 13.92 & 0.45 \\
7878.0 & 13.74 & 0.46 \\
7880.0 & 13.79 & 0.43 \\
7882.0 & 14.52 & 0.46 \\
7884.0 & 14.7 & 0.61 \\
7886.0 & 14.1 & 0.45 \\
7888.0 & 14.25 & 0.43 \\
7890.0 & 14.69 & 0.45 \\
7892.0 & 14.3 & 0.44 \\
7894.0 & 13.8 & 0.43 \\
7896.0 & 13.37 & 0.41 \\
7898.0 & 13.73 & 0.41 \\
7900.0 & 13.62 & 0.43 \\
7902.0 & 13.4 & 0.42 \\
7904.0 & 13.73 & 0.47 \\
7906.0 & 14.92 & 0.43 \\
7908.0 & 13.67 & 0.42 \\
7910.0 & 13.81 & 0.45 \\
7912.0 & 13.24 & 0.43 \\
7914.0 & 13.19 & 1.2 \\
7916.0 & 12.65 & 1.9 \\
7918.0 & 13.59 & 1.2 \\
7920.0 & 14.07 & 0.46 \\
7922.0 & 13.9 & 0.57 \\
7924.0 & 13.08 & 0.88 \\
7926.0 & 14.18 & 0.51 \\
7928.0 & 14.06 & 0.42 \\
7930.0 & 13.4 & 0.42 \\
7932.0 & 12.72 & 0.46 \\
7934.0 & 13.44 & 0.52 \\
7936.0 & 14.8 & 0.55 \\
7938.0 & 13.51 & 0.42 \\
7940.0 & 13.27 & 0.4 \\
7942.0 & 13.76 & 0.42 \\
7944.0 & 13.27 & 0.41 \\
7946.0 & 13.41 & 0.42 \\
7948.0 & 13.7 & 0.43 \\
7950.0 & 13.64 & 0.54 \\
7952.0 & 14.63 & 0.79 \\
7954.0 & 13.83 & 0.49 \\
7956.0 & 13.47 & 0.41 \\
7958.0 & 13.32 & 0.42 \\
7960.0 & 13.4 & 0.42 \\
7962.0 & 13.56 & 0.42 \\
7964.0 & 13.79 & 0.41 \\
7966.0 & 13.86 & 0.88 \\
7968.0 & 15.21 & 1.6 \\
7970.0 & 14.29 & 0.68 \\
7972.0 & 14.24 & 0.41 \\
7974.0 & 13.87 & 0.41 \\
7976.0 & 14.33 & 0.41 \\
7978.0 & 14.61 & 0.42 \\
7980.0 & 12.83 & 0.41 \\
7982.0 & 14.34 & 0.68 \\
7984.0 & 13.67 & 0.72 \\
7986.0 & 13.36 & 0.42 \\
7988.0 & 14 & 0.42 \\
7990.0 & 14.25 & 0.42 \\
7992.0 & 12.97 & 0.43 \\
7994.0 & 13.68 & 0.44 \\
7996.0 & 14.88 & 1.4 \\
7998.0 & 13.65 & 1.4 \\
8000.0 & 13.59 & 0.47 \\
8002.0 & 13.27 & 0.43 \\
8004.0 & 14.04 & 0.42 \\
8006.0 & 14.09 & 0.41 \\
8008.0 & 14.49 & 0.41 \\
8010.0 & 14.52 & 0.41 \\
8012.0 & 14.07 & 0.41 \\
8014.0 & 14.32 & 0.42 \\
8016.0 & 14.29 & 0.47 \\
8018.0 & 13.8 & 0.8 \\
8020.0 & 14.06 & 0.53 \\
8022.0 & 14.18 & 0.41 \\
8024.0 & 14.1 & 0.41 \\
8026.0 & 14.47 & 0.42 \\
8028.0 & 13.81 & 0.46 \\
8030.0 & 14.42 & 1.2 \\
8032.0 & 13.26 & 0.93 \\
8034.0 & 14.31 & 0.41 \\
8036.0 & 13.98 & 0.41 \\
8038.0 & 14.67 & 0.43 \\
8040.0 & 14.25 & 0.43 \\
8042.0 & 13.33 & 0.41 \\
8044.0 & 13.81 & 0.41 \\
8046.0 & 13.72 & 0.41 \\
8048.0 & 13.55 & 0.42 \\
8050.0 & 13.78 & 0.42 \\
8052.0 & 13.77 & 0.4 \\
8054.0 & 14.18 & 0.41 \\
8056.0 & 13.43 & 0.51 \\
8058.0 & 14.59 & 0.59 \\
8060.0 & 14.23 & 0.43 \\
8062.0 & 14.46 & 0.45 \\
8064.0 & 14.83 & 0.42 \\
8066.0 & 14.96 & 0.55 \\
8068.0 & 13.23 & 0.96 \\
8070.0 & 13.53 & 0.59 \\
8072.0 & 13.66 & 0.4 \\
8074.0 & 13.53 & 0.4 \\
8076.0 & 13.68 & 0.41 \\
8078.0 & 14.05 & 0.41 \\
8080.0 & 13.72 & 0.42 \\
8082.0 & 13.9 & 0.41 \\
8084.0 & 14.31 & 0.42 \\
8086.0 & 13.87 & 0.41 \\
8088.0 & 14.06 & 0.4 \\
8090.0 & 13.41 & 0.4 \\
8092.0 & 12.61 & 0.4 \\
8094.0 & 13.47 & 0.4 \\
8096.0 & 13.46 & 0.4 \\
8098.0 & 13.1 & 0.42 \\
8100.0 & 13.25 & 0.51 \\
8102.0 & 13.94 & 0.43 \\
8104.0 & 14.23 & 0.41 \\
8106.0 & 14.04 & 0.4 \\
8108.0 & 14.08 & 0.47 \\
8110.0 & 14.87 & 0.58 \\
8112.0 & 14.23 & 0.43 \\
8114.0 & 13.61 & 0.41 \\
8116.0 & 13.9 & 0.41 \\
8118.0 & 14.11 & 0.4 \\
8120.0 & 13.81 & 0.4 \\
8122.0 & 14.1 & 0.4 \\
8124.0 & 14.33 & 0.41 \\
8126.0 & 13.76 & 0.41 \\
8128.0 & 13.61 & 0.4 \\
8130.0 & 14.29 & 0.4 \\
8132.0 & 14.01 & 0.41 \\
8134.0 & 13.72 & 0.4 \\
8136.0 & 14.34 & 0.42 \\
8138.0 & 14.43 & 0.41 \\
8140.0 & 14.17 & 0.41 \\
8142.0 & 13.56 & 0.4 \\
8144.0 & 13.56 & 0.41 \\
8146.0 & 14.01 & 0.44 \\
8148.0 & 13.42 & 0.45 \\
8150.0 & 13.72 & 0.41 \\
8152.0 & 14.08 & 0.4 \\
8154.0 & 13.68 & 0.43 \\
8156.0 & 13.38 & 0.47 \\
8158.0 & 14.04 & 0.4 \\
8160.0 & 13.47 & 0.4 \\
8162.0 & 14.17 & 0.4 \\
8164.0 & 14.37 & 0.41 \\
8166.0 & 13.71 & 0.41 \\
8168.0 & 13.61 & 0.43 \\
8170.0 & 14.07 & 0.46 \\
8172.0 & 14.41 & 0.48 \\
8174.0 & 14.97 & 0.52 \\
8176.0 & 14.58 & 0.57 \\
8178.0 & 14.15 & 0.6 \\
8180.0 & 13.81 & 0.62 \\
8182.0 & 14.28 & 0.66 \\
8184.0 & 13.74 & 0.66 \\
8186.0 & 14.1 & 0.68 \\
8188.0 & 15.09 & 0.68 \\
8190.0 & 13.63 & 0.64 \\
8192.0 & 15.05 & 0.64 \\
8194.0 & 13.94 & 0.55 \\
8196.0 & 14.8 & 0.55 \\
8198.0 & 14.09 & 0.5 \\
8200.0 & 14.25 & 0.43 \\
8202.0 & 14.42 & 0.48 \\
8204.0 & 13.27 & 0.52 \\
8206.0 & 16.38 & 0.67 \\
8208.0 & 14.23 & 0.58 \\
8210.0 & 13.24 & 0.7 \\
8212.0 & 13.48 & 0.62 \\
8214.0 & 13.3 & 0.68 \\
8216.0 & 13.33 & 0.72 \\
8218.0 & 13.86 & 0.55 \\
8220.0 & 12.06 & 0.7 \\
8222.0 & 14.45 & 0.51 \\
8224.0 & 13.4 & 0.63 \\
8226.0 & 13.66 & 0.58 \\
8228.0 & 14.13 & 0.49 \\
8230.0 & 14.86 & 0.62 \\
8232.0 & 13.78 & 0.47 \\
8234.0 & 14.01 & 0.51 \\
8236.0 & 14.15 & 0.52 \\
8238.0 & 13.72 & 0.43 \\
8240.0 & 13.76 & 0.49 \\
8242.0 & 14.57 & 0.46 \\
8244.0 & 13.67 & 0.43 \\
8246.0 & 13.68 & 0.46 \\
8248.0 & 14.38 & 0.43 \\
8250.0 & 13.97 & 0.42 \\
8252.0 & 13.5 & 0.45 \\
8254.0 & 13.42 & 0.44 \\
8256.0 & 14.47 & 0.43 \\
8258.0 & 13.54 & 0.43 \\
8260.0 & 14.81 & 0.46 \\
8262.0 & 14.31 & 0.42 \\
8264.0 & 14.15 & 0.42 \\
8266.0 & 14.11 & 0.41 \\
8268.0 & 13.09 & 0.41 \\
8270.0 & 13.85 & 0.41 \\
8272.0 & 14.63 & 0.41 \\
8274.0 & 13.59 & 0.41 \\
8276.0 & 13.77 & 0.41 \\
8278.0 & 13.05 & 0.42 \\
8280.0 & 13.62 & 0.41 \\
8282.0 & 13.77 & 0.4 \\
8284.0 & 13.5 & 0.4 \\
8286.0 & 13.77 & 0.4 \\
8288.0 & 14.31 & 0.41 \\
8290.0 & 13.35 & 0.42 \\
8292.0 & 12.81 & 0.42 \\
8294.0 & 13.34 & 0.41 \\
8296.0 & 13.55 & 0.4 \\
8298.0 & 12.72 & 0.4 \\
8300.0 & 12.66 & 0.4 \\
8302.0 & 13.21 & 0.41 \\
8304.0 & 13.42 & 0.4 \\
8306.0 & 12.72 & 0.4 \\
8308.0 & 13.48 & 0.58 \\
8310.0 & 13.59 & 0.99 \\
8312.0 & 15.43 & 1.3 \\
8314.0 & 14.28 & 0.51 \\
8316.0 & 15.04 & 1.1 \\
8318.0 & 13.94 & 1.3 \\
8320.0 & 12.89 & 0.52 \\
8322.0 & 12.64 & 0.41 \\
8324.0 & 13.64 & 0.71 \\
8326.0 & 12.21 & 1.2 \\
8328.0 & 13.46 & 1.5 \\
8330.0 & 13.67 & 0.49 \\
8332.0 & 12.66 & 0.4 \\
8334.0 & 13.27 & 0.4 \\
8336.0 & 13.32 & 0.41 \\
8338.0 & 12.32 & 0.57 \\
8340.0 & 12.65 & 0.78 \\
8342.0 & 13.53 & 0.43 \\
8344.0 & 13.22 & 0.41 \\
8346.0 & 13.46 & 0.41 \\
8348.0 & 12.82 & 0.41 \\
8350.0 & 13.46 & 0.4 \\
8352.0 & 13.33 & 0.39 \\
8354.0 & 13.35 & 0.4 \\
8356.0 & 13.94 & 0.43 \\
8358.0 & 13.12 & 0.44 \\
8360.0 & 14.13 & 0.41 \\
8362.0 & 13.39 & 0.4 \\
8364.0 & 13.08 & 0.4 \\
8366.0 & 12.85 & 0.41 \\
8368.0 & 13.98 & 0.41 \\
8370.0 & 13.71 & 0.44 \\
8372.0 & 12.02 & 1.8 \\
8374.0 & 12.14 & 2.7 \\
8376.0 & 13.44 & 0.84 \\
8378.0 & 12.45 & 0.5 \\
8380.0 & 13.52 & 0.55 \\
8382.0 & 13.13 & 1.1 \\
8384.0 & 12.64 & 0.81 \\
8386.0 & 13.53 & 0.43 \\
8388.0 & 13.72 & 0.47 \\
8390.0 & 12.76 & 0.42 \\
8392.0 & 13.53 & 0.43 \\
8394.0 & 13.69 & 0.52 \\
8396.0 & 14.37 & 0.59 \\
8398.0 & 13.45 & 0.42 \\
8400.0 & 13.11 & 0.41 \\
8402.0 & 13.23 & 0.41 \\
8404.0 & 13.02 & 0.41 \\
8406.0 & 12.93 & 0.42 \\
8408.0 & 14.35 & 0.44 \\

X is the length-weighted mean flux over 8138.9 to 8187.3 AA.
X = 14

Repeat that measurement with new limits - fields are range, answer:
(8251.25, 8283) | 13.9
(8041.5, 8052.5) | 13.7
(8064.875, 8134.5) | 13.8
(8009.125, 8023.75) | 14.2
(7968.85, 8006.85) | 13.9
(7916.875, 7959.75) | 13.7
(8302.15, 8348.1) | 13.4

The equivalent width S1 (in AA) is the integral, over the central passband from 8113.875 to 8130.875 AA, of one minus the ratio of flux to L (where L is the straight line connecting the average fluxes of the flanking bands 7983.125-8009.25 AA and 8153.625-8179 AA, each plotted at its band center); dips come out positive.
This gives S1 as 0.0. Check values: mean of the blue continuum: 13.8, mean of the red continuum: 14.1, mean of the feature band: 14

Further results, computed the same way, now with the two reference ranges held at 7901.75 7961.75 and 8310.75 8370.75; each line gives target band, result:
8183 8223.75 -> -1.6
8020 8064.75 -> -1.5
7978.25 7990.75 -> -0.2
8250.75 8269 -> -0.6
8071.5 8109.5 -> -0.5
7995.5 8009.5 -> -0.4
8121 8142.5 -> -0.8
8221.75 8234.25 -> -0.5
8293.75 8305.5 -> 0.3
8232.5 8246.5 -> -0.5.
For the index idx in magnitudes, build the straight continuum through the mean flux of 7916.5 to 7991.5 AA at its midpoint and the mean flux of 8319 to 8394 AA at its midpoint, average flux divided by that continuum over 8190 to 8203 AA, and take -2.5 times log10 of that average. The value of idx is -0.07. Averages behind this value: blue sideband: 13.8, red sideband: 13.2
